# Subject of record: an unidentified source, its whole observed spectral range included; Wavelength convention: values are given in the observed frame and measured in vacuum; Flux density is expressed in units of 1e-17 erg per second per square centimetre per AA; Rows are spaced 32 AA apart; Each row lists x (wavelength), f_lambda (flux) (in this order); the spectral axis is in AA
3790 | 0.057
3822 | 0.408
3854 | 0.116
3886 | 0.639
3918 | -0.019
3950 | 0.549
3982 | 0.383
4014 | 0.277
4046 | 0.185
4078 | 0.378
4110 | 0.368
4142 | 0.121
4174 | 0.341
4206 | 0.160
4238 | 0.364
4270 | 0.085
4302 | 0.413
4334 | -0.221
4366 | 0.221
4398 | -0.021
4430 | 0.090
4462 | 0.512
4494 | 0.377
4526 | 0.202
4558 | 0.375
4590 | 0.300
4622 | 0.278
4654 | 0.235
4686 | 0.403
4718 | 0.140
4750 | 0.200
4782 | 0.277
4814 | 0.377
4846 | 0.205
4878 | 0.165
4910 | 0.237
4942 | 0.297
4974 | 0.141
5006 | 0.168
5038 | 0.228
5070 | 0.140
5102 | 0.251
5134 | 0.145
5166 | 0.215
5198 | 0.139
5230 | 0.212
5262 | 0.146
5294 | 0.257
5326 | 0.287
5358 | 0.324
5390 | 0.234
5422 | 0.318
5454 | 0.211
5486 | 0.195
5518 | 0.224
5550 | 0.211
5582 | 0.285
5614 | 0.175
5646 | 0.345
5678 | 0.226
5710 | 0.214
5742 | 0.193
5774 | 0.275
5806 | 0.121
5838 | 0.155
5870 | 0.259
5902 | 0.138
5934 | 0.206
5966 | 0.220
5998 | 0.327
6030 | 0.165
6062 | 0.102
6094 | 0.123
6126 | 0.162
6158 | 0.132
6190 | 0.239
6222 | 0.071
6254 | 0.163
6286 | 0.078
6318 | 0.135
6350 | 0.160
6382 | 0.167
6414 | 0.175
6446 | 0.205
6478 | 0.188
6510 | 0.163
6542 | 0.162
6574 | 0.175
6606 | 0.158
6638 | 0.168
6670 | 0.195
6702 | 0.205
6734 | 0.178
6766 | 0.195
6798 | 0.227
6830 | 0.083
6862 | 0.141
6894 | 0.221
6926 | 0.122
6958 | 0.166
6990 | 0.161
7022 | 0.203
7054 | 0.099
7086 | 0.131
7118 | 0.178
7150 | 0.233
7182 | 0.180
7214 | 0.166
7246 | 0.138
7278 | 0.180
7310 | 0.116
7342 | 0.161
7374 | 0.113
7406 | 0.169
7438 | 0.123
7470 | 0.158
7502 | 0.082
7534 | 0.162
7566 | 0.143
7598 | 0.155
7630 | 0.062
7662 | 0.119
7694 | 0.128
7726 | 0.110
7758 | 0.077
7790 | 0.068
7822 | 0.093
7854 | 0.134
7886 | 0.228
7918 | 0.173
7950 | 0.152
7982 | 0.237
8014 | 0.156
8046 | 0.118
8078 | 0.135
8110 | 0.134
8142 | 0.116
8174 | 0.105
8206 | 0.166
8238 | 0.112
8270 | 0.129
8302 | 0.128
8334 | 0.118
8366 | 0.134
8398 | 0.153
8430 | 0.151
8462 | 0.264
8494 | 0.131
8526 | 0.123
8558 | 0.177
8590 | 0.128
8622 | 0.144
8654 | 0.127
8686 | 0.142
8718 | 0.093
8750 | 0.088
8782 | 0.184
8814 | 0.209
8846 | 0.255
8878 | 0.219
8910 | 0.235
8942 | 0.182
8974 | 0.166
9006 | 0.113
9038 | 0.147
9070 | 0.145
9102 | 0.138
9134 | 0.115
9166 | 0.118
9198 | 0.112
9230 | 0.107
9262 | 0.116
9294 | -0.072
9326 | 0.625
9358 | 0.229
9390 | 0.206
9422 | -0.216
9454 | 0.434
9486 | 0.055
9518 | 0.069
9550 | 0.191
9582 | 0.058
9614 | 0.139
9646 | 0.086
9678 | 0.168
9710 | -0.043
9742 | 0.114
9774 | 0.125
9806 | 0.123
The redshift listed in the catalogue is 0.200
